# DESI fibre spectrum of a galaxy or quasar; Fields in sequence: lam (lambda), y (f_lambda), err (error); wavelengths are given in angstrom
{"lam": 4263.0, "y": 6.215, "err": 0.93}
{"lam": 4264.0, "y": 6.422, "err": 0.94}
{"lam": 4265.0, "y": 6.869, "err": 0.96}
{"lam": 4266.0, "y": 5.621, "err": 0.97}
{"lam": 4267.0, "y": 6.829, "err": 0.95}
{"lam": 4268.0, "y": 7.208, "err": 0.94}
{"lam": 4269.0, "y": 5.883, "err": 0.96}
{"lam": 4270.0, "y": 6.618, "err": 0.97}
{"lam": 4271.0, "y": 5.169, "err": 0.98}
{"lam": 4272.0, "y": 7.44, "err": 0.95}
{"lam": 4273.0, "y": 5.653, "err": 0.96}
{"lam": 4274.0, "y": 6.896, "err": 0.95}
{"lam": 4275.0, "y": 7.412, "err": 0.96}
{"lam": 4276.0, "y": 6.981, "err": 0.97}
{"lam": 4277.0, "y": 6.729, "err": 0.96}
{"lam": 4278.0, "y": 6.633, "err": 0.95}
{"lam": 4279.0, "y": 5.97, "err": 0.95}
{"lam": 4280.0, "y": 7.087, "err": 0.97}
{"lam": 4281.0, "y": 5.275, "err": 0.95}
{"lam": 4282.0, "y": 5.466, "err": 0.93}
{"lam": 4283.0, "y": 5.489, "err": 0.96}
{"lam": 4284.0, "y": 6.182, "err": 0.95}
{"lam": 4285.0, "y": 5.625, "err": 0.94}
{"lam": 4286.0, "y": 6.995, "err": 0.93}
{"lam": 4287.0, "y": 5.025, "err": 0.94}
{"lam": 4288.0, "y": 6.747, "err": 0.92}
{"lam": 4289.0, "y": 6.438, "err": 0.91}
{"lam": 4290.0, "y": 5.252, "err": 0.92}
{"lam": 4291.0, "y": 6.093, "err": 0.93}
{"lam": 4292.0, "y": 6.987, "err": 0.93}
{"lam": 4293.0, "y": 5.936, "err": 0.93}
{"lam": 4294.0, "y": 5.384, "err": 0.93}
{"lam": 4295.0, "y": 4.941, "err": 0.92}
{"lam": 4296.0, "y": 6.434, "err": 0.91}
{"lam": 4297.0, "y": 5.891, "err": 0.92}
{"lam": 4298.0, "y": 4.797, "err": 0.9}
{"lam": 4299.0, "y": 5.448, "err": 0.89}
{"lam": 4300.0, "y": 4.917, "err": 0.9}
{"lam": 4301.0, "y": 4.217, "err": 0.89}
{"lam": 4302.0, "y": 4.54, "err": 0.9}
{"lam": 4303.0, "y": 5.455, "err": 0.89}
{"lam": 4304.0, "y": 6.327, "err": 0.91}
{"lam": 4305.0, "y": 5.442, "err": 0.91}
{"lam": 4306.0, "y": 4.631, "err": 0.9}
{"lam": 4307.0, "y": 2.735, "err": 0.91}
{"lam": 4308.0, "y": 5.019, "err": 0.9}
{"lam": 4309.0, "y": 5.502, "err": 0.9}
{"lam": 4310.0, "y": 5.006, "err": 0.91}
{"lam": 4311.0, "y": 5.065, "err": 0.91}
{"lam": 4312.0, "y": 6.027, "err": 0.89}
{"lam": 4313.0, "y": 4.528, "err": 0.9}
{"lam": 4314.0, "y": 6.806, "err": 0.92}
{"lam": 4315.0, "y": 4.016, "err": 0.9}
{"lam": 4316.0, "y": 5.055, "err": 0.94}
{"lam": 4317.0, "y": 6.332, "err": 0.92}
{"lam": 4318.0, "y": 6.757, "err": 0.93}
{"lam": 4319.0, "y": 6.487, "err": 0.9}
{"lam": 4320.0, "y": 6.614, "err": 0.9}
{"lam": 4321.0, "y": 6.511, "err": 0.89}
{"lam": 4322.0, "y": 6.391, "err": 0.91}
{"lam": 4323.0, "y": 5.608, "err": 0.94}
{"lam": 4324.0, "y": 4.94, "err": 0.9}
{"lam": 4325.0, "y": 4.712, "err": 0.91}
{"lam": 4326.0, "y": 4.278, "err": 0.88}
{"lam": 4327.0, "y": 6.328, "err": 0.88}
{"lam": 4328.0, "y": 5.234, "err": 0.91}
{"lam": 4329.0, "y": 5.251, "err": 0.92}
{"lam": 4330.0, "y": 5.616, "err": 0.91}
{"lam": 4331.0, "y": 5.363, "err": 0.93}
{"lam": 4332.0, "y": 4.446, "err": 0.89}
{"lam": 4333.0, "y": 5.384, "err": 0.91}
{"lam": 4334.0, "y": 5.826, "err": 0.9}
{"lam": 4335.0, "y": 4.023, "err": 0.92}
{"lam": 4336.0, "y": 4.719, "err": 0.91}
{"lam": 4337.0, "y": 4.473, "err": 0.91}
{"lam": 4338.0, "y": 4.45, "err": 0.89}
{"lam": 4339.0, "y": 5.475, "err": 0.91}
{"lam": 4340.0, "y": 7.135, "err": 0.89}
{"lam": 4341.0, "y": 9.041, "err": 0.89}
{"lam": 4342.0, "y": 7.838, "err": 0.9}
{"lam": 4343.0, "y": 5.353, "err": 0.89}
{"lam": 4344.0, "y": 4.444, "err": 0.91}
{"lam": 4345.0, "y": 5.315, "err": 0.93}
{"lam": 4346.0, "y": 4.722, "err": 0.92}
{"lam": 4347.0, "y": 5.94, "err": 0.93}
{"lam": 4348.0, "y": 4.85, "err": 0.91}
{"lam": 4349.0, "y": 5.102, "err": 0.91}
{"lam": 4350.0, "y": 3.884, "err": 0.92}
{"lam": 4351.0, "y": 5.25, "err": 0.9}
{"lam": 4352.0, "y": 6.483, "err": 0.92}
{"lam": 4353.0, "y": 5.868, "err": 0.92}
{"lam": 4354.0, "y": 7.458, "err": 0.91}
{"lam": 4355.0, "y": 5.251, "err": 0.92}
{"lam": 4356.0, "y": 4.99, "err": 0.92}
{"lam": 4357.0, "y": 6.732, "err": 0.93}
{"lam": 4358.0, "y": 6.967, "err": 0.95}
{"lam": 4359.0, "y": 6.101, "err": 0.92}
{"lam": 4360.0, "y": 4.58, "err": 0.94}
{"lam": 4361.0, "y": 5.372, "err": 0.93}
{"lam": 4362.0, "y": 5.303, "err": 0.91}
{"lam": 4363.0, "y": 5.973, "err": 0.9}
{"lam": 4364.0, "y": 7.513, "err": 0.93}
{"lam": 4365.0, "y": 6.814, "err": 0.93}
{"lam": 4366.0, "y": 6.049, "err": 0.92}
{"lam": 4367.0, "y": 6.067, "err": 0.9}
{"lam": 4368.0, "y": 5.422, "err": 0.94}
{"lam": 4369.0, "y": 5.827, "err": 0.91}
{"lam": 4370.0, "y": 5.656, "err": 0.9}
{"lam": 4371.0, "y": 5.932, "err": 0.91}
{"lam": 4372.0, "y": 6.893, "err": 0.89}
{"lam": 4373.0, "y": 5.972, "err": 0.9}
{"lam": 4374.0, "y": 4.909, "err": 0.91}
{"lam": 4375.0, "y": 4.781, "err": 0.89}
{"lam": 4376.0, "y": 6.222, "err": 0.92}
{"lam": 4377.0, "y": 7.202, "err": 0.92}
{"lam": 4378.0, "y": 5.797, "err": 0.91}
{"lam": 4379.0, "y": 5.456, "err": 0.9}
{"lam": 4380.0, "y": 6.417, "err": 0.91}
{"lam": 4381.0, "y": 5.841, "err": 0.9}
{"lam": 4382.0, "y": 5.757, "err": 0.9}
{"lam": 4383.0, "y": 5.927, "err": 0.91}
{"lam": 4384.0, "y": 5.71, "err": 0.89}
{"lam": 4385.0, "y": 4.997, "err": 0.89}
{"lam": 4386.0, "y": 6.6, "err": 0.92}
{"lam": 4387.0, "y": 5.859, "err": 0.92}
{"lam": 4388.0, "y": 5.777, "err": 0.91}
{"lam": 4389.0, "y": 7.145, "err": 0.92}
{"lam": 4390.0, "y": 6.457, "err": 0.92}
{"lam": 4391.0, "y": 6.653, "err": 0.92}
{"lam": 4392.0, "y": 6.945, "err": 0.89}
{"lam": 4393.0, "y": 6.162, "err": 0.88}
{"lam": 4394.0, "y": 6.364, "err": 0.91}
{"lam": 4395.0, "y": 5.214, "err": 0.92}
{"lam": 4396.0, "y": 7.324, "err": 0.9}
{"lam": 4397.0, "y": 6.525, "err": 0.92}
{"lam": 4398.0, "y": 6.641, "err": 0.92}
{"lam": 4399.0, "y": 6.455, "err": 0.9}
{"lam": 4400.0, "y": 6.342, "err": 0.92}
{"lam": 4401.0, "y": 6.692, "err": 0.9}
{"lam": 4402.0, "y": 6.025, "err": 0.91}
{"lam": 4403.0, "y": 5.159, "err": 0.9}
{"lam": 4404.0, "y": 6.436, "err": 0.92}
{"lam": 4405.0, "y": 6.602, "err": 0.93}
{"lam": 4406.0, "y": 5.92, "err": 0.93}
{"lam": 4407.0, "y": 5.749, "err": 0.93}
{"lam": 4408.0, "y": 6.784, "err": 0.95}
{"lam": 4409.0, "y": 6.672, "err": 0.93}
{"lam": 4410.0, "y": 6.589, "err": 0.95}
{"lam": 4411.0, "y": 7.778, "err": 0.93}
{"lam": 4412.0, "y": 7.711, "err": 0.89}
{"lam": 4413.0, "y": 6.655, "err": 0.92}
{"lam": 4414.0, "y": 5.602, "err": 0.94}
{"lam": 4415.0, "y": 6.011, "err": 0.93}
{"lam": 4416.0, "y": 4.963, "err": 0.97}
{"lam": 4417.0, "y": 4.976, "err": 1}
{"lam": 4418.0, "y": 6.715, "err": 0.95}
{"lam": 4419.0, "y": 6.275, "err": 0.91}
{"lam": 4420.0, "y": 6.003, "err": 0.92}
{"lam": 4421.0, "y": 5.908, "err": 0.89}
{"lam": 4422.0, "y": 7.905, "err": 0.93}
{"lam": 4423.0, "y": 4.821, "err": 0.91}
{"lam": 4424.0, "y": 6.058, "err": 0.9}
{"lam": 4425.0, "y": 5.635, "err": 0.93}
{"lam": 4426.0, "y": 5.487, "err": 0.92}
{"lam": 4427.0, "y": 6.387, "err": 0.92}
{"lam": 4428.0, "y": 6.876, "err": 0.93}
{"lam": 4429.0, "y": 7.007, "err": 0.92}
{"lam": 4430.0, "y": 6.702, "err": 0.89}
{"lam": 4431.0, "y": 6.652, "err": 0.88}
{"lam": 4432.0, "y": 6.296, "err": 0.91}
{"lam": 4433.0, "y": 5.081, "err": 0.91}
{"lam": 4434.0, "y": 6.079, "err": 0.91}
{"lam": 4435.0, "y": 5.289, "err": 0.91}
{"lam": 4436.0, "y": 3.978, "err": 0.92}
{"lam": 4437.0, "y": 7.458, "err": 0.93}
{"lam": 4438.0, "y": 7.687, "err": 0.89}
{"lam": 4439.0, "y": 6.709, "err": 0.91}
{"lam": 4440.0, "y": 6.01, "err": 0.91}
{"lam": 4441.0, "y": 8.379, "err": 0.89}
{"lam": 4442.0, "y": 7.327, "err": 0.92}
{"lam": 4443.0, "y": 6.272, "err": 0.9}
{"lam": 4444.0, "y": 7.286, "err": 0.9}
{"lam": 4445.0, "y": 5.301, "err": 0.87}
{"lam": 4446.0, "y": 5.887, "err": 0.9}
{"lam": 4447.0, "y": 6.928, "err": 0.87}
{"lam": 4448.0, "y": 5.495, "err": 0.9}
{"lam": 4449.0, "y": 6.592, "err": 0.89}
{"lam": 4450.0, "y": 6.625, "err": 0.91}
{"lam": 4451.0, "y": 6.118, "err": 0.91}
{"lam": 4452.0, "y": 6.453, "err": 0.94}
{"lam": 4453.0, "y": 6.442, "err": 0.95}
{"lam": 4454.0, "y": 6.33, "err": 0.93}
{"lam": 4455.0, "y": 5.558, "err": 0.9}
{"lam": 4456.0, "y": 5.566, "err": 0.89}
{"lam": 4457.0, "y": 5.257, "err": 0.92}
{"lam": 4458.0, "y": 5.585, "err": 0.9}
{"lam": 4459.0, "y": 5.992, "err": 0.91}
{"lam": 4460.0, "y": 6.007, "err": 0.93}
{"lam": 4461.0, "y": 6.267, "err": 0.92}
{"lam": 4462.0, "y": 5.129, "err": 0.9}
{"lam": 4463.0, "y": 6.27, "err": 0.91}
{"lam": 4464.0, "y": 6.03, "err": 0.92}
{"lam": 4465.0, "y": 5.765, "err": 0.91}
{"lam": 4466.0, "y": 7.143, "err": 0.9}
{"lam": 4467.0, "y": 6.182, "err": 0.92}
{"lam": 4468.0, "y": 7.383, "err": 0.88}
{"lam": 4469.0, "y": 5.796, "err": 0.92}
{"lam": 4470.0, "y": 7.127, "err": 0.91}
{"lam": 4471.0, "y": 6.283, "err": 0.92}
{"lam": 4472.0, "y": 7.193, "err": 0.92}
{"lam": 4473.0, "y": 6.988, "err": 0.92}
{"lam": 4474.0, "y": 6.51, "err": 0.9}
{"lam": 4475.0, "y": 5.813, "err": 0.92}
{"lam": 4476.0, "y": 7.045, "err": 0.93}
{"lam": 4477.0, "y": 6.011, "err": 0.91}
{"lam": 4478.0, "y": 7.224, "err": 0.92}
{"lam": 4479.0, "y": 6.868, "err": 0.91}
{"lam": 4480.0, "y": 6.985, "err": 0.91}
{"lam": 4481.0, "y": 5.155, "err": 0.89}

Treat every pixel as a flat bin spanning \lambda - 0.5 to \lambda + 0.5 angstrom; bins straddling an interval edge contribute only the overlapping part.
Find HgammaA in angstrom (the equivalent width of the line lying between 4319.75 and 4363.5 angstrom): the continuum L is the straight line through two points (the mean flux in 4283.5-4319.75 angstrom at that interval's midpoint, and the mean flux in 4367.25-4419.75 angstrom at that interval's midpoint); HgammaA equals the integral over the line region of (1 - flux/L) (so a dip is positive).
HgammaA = 1.8 angstrom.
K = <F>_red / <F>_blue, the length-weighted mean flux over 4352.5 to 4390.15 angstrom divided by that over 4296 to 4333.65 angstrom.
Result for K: 1.12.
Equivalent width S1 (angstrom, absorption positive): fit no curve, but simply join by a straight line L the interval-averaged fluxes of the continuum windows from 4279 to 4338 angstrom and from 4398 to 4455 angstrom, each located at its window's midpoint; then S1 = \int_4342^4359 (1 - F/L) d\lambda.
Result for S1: 0.5 angstrom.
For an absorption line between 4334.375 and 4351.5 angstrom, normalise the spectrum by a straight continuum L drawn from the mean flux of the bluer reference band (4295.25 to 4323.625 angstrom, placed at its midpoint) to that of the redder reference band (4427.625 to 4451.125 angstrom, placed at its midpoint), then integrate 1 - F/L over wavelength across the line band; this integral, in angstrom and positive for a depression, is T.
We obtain 0.8 angstrom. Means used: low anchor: 5.44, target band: 5.42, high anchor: 6.42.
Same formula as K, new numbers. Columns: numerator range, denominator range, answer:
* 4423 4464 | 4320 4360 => 1.11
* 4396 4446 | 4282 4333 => 1.15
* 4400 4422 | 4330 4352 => 1.16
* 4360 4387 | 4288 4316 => 1.11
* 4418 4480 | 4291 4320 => 1.17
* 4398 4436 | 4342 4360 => 1.11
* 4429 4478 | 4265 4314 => 1.09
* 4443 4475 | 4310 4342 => 1.11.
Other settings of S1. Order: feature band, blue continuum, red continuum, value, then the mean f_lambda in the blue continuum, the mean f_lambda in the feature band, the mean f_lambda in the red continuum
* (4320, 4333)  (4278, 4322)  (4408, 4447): 0.8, 5.64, 5.44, 6.34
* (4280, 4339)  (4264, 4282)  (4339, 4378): 7.4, 6.46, 5.45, 5.92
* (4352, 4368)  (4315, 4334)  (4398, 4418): -0.5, 5.59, 6.06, 6.29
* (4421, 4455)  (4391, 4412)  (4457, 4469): -0.5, 6.46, 6.33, 6.11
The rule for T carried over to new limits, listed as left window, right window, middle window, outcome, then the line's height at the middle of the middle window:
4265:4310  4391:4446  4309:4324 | 0.49 angstrom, 5.96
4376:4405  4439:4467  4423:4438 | 0.34 angstrom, 6.23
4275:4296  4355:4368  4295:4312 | 2.69 angstrom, 6.07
